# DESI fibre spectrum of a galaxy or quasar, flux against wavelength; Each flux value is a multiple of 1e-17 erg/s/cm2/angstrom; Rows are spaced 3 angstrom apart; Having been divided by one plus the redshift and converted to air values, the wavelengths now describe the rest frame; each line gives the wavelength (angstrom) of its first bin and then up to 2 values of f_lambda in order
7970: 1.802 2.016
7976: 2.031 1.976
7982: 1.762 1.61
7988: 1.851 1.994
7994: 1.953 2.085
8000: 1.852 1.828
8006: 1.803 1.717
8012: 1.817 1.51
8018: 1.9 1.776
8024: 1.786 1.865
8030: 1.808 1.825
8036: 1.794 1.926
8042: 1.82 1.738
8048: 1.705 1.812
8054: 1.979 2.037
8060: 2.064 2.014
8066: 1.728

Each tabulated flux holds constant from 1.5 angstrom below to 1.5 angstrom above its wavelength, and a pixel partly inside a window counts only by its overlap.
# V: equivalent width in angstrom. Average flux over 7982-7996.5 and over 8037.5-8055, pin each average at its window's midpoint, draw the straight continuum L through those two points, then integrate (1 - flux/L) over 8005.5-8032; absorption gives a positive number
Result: 0.9 angstrom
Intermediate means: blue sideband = 1.86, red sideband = 1.83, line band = 1.78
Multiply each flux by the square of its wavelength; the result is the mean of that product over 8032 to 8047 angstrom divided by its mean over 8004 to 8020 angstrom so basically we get 1.04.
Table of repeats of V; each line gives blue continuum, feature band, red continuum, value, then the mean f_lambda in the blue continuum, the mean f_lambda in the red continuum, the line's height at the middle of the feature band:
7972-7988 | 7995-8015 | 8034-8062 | 0.5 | 1.87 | 1.88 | 1.87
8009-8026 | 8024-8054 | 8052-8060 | 1.2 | 1.76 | 2.01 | 1.9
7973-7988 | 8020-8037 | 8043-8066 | 0.7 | 1.86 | 1.89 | 1.88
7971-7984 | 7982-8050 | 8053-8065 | 5.3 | 1.93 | 2.01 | 1.97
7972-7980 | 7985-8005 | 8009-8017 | -0.6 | 2.01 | 1.69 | 1.84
